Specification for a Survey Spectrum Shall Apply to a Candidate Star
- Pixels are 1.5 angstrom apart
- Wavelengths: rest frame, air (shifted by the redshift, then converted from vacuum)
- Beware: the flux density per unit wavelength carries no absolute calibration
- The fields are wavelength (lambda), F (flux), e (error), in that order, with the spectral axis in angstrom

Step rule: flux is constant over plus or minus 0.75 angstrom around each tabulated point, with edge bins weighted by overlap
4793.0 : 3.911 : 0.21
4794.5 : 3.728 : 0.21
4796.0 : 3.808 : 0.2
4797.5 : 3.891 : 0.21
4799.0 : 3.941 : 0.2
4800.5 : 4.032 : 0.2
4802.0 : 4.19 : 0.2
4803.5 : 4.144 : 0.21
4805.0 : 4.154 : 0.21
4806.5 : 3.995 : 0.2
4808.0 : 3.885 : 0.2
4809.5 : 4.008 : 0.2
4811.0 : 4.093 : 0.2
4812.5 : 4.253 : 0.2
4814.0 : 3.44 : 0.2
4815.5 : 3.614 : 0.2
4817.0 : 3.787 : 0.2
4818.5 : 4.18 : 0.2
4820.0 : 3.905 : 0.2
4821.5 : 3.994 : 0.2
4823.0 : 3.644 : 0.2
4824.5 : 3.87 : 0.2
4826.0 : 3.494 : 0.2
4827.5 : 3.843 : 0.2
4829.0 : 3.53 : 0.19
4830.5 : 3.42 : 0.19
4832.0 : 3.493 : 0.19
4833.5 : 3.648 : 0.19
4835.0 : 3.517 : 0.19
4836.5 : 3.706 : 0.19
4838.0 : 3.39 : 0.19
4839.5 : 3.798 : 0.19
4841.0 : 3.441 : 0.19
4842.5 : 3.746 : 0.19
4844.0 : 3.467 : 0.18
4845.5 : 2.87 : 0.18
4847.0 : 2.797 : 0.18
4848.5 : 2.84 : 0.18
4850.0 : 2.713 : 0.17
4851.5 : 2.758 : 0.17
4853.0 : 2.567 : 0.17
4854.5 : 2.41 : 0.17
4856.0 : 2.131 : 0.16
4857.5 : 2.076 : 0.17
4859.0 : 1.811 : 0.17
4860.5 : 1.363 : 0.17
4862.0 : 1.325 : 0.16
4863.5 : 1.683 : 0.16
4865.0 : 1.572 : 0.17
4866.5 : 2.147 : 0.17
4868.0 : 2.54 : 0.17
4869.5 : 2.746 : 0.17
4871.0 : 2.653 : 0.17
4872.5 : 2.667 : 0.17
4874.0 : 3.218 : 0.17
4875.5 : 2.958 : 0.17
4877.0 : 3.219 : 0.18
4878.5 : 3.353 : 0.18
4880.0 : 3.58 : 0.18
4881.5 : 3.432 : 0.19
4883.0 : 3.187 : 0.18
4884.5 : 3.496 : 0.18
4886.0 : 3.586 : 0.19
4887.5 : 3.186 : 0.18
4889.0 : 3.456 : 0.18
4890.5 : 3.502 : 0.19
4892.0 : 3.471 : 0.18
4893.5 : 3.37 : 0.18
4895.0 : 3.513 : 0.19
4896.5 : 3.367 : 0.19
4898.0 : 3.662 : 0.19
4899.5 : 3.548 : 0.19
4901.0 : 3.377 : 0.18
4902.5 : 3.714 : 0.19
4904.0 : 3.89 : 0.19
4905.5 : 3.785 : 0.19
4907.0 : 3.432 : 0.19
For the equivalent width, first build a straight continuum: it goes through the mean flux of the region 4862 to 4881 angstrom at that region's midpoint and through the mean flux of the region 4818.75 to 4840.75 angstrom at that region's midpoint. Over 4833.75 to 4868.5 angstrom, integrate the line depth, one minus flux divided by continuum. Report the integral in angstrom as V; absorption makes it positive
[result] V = 5.9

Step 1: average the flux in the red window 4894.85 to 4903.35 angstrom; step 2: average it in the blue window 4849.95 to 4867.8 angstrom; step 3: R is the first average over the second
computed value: 1.74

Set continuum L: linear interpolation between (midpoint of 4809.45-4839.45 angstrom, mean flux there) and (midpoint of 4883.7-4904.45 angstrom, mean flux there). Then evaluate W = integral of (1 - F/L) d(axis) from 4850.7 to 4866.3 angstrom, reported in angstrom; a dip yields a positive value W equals 7.1 angstrom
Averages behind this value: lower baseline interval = 3.74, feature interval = 1.98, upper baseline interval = 3.5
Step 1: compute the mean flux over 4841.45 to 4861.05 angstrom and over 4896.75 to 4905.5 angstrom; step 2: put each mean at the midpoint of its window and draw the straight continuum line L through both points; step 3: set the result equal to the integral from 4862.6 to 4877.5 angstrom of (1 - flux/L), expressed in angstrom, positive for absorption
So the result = 2.4 angstrom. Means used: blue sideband 2.61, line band 2.52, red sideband 3.64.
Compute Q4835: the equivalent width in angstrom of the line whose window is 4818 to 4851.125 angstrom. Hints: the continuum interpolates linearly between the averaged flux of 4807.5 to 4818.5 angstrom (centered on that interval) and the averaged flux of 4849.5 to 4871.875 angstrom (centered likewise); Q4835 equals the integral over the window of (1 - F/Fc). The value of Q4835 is -4.3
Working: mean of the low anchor 3.89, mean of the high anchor 2.16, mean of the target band 3.5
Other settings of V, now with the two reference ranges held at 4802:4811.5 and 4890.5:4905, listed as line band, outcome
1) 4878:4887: 0.5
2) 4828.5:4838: 0.9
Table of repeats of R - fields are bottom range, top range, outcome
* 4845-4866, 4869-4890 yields 1.46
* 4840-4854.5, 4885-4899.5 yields 1.15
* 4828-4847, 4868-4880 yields 0.86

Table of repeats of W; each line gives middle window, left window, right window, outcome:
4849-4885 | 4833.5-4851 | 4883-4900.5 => 8.75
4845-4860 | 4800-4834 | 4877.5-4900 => 4.85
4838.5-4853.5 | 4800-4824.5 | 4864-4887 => 1.36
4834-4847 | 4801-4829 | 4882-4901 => 1.03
